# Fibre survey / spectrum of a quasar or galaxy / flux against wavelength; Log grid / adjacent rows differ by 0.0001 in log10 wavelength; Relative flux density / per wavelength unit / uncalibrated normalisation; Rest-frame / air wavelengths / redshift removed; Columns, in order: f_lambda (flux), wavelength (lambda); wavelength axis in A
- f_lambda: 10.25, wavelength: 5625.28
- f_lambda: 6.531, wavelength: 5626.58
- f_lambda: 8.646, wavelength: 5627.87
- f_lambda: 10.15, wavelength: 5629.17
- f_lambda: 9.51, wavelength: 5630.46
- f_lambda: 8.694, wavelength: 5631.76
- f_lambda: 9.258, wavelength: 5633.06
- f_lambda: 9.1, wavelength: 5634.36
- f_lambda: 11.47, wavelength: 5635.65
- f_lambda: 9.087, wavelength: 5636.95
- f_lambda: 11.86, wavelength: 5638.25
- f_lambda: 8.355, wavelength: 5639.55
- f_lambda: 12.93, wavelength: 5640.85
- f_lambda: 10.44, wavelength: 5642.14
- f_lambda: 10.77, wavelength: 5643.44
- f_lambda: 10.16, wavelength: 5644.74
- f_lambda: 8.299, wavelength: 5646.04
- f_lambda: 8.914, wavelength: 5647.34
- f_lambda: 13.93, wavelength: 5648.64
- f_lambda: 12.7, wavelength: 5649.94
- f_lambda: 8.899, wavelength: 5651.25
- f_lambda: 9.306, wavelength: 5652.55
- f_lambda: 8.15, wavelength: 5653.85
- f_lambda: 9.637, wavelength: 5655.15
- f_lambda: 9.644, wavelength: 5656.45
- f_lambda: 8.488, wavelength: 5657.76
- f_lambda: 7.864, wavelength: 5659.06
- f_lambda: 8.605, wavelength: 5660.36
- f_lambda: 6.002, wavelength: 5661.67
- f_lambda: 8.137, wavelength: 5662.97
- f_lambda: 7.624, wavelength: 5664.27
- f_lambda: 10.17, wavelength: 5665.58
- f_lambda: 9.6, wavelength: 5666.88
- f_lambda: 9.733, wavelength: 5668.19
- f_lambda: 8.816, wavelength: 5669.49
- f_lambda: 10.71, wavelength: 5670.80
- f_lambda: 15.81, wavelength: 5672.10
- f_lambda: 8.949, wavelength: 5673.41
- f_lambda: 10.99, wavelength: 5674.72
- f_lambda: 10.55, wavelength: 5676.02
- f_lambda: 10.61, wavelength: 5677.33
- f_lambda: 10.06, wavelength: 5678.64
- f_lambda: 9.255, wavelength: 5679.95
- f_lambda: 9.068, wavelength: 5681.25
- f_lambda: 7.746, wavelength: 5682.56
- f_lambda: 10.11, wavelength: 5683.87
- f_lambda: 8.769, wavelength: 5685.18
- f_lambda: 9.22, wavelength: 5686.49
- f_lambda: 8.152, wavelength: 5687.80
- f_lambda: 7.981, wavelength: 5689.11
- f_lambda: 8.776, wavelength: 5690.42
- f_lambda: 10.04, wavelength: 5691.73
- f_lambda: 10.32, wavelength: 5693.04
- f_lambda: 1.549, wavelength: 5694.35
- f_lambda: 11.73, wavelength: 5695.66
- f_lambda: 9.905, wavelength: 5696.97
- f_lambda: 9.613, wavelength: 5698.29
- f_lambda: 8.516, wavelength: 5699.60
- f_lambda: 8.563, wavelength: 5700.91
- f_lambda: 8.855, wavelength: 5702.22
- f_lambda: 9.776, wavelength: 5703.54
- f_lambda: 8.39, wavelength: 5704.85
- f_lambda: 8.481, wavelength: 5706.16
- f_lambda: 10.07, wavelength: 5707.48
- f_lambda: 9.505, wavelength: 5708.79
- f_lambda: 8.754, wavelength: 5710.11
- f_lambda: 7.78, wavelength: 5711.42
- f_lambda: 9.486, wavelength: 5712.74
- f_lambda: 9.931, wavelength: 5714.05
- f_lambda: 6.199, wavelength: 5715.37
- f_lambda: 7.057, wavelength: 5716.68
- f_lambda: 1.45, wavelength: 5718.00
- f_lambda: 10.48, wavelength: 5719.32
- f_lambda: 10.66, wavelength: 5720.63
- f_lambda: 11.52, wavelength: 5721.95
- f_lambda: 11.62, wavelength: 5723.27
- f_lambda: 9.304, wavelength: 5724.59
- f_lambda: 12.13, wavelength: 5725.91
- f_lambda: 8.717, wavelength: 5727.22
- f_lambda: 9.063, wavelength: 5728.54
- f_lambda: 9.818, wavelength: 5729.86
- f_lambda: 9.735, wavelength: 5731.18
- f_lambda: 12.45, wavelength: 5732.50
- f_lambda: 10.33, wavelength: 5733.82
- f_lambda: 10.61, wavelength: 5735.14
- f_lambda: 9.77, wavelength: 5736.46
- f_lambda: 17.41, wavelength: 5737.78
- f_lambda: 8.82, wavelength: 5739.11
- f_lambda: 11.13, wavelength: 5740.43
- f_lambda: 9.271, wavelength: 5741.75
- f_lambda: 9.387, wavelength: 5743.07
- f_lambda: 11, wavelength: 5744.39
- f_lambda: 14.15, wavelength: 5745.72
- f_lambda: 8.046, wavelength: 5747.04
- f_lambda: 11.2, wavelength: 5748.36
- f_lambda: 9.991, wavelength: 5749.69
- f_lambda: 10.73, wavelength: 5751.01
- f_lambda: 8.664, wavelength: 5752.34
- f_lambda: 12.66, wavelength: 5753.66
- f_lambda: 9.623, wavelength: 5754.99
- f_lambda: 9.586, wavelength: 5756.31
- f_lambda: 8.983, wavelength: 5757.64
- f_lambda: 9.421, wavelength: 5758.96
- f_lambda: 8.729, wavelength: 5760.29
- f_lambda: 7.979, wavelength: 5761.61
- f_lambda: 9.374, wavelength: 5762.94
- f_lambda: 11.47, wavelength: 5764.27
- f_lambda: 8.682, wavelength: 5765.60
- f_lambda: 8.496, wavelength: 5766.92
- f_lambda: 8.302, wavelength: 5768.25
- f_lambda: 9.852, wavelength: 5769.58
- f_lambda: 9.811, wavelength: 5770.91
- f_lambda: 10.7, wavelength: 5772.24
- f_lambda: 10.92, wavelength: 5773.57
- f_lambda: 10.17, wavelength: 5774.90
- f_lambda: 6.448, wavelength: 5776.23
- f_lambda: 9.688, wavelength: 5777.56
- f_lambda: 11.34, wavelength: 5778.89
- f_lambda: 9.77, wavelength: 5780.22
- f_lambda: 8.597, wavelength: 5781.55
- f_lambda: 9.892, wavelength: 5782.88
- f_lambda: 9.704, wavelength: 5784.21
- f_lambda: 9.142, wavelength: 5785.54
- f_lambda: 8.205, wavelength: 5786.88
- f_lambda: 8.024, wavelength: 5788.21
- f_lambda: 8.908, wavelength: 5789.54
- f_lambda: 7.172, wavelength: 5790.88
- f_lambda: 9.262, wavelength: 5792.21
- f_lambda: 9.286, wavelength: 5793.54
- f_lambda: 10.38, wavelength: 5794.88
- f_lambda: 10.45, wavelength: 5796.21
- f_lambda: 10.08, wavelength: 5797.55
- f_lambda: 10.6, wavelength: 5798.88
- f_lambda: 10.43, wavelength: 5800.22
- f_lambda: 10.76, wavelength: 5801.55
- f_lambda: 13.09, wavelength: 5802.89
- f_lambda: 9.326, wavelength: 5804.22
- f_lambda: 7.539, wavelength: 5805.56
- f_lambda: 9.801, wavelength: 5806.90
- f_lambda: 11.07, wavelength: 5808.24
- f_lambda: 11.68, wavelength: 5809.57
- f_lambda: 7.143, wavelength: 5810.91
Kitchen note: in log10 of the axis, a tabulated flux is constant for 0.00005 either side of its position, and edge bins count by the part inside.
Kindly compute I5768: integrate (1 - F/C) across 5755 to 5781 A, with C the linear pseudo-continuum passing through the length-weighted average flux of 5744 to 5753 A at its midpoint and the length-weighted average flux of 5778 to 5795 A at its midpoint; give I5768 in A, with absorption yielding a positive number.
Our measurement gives 0.9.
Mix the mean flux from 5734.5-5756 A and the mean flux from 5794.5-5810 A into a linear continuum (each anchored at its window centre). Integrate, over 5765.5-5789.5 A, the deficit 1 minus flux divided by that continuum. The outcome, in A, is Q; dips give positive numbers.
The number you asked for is 2.8 A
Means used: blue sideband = 10.8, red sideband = 10.4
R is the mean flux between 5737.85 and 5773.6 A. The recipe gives 9.99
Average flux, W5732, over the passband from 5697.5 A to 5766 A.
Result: 9.72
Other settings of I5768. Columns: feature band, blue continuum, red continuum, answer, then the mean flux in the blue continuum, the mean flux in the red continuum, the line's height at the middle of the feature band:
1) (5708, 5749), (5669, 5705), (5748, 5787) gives -1.7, 9.4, 9.61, 9.51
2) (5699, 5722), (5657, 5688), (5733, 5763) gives 3.0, 9.39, 10.3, 9.86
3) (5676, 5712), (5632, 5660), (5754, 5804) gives 3.0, 9.93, 9.57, 9.8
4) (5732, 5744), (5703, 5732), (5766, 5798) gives -2.4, 9.11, 9.35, 9.18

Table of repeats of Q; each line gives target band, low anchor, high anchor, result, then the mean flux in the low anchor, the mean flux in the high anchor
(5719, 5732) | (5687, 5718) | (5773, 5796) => -2.4 A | 8.52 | 9.25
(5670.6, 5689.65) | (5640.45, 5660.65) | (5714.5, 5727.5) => -0.7 A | 9.91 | 8.94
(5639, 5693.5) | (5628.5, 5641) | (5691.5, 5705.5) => -1.5 A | 9.92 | 8.81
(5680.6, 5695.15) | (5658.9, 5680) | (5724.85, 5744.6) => 2.3 A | 9.67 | 10.6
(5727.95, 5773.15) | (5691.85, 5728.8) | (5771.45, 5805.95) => -4.3 A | 8.92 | 9.63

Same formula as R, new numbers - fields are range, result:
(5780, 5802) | 9.43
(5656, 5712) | 9.15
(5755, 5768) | 9.19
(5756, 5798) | 9.33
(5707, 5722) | 8.44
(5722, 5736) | 10.4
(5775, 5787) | 9.29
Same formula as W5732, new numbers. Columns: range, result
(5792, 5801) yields 10.1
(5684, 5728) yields 8.9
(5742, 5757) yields 10.4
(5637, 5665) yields 9.55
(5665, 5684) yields 10.1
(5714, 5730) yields 9.02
